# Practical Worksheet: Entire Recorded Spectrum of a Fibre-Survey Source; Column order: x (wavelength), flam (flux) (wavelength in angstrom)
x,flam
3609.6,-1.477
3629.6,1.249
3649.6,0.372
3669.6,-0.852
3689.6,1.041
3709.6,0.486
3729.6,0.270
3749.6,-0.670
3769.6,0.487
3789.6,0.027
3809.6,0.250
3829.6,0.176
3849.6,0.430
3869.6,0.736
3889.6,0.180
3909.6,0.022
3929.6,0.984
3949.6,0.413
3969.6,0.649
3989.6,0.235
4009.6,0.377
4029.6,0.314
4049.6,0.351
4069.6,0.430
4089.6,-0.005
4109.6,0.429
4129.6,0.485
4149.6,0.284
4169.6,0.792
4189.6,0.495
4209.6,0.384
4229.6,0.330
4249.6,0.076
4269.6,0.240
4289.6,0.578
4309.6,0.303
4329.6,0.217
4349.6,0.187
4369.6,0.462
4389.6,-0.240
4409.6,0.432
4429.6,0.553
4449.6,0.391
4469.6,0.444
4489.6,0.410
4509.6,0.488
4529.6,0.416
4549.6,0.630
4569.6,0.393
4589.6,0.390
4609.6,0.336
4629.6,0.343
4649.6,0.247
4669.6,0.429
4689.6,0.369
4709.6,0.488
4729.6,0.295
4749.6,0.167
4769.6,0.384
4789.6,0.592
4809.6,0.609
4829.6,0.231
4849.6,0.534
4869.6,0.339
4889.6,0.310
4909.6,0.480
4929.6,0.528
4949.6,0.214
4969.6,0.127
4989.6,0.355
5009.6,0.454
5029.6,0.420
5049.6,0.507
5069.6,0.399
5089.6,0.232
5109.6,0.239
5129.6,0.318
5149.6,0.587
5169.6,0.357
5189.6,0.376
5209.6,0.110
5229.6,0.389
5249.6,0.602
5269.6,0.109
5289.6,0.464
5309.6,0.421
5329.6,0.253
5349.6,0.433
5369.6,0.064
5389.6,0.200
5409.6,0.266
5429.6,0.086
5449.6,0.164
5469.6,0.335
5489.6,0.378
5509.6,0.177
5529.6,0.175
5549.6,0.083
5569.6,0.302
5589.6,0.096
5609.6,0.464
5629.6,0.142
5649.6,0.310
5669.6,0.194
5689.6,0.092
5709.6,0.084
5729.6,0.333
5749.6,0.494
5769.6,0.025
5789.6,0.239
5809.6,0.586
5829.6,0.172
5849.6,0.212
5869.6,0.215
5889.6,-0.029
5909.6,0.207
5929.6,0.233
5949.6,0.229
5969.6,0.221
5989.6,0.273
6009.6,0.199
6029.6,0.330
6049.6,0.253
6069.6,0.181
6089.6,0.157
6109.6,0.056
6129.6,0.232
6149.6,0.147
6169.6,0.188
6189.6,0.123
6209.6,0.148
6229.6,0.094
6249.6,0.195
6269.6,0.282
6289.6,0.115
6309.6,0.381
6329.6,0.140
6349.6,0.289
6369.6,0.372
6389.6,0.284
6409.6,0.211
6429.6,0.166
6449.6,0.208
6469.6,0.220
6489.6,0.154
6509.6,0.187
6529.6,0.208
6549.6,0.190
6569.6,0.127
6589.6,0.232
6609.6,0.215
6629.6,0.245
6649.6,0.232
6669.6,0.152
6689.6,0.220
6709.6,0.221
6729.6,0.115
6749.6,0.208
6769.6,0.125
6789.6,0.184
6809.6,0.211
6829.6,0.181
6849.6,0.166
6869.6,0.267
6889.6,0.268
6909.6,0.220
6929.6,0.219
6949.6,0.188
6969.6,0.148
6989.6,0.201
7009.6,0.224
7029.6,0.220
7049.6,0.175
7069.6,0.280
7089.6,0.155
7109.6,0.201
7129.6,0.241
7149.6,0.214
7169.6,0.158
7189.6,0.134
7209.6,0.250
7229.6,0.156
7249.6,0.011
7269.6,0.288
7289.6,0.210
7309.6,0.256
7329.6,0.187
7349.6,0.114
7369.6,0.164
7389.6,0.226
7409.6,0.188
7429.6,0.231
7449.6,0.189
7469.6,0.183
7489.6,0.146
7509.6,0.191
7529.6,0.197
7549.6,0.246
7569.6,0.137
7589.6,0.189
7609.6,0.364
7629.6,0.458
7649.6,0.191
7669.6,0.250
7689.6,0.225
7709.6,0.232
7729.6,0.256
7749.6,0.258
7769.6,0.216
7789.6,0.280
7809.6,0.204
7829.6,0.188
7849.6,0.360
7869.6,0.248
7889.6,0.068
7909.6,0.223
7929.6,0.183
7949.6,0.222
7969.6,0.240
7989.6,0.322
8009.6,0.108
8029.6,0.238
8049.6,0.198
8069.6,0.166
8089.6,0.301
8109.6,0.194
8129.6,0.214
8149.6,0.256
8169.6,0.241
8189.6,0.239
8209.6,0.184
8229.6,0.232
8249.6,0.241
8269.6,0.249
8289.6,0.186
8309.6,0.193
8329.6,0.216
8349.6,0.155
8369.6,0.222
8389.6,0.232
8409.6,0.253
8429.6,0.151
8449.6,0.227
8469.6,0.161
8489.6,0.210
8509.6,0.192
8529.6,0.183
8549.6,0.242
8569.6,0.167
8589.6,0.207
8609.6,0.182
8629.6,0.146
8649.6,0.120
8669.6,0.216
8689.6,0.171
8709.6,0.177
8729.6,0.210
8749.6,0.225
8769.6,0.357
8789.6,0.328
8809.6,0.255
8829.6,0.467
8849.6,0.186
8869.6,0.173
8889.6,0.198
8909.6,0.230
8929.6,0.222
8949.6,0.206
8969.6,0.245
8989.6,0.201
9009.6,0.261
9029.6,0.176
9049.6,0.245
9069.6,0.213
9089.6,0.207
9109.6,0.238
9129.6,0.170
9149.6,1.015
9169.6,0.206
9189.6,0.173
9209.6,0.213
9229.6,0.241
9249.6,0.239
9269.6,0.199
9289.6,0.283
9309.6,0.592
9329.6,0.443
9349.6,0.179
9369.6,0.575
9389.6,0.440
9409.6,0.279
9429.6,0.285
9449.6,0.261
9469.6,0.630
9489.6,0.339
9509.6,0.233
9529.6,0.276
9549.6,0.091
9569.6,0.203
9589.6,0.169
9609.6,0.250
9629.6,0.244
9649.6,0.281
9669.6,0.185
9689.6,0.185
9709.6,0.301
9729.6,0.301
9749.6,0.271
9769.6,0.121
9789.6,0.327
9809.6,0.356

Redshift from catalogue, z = 1.454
